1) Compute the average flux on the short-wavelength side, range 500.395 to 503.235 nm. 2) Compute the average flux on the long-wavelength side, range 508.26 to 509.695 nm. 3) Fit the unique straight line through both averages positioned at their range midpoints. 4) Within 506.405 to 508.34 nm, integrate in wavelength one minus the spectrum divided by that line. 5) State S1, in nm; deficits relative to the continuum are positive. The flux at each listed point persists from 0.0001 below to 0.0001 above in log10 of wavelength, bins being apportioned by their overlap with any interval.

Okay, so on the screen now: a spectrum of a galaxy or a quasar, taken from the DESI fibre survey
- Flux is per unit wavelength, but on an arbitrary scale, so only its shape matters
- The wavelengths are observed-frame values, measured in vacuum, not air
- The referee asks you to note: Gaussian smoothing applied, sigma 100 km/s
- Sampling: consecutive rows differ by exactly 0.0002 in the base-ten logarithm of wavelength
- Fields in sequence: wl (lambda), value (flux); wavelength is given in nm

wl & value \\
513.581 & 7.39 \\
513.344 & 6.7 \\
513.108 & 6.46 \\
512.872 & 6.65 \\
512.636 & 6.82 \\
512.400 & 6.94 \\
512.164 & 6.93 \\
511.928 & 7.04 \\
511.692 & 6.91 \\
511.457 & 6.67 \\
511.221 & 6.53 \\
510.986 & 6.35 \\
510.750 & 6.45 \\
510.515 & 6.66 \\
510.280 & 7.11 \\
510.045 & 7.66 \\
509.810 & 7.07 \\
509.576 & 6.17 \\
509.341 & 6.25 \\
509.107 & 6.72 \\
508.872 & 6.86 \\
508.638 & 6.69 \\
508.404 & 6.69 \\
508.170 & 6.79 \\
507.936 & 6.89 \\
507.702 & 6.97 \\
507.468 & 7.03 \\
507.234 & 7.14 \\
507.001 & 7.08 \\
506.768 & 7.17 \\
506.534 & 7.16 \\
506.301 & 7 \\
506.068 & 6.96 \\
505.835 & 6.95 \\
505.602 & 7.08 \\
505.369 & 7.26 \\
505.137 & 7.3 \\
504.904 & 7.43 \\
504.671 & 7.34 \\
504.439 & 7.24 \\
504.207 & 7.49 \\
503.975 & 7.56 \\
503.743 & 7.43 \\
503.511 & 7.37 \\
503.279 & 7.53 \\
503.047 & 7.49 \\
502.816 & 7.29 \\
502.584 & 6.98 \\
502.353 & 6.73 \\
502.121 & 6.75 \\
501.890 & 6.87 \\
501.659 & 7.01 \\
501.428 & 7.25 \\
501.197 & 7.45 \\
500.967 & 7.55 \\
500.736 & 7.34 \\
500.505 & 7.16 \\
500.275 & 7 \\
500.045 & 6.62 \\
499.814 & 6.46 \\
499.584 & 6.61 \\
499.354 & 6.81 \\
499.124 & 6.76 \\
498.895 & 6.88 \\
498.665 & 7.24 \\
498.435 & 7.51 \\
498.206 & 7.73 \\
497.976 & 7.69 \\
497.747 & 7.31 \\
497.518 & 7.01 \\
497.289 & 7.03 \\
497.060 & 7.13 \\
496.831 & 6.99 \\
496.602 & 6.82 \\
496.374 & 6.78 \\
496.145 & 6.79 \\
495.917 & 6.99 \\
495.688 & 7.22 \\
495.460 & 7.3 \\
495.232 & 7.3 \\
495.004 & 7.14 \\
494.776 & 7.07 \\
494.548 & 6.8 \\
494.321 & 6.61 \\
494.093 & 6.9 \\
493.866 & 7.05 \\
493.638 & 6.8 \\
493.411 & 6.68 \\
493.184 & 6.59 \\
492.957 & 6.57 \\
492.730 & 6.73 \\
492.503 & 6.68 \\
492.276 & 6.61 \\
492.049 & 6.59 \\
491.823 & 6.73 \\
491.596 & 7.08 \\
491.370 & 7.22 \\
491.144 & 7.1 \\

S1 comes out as -0.091 nm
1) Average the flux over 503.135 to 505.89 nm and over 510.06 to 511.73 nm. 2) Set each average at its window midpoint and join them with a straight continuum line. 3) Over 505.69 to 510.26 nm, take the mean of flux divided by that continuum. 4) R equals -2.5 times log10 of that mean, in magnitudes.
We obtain 0.01 mag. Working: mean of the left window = 7.34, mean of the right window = 6.72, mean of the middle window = 6.91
